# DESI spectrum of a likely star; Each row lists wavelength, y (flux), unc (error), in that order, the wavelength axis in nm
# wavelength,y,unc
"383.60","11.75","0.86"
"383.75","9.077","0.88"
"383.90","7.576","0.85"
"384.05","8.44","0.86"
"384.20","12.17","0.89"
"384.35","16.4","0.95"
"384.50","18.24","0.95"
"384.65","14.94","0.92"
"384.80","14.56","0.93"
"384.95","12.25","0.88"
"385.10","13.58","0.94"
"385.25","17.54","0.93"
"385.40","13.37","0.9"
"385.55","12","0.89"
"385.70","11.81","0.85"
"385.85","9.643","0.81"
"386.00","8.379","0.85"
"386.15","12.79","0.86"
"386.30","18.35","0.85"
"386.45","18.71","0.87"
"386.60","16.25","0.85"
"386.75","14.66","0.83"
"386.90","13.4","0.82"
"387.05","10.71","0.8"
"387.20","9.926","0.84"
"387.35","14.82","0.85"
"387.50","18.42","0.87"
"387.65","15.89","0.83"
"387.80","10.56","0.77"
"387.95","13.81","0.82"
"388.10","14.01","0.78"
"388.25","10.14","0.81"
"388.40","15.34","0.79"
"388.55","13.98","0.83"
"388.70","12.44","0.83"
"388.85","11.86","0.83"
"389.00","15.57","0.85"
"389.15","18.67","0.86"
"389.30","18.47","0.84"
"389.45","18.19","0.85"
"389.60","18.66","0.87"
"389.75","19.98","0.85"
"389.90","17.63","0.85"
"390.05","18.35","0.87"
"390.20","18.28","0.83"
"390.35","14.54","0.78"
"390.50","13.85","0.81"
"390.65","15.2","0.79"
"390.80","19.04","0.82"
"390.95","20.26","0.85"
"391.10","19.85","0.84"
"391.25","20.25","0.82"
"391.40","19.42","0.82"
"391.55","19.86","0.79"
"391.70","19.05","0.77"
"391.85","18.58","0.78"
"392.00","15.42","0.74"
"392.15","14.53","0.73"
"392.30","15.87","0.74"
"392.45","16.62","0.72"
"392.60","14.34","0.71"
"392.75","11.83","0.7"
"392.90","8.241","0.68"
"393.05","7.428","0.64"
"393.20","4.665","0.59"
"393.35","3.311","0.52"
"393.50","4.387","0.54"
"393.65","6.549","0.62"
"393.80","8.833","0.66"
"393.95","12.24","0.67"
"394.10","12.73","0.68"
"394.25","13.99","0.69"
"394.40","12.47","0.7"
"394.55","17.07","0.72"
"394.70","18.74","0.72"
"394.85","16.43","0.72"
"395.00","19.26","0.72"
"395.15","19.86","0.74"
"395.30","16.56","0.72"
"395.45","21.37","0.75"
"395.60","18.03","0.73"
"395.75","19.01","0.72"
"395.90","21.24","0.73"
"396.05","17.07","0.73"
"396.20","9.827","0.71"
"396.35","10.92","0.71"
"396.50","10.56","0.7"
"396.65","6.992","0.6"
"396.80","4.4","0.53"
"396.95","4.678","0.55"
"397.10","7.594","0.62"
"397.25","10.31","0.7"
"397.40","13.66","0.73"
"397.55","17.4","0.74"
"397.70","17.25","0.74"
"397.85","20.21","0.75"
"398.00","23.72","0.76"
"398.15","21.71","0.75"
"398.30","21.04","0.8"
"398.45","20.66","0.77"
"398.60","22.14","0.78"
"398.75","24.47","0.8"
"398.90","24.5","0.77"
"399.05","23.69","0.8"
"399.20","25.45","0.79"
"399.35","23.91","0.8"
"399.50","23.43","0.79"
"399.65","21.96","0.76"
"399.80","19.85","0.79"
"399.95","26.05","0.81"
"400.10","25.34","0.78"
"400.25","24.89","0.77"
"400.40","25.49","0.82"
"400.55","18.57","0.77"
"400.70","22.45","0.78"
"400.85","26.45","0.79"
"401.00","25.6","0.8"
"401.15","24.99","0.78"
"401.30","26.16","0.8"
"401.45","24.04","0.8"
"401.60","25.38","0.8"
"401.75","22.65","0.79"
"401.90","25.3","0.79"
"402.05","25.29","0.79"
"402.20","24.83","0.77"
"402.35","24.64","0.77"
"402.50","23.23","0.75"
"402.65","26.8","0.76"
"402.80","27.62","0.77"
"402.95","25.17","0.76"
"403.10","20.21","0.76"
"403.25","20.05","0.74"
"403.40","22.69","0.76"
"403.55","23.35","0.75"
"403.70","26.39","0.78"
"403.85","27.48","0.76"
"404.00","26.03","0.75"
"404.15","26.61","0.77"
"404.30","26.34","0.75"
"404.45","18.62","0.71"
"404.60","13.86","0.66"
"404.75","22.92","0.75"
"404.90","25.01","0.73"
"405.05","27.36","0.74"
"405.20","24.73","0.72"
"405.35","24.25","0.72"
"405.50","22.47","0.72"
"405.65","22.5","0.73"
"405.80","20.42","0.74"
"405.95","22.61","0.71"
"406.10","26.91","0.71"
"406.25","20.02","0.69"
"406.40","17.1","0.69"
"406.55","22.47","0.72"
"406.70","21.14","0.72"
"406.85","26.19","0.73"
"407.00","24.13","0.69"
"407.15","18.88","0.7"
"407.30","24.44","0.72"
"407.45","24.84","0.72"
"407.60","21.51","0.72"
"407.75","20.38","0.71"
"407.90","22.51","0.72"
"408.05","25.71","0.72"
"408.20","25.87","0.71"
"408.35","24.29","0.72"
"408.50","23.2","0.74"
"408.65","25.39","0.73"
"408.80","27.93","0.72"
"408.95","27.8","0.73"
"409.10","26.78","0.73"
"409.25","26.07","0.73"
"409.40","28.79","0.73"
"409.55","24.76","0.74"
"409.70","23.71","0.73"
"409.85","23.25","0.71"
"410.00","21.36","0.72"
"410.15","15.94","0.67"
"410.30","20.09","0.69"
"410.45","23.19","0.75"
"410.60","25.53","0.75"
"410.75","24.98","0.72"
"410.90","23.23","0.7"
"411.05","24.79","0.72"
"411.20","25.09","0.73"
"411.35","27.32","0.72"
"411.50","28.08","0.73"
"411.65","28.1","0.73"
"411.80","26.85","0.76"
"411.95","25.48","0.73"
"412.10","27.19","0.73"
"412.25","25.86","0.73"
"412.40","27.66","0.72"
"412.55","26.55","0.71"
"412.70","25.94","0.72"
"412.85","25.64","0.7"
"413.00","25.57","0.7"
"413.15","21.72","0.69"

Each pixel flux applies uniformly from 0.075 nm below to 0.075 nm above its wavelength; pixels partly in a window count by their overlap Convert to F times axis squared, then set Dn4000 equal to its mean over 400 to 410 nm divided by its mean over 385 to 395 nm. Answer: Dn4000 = 1.8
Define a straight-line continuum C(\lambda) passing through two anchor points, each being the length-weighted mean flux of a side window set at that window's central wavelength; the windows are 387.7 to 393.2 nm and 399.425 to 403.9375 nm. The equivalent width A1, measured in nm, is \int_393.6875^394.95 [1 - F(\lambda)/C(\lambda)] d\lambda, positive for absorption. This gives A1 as 0.32 nm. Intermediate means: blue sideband 15.7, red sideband 24.2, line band 13.9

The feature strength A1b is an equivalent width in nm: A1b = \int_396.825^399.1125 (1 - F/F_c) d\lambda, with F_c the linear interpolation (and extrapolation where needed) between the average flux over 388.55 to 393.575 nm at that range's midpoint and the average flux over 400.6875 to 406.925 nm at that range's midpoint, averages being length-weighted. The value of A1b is 0.25 nm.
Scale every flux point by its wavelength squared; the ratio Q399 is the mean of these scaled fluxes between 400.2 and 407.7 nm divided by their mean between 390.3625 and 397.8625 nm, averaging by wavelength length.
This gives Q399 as 1.76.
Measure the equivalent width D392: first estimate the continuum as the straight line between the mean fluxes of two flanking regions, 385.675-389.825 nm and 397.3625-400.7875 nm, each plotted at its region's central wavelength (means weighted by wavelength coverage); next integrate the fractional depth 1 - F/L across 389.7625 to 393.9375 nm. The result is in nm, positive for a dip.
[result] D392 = 0.66 nm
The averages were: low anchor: 14.5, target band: 14.4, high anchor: 22.2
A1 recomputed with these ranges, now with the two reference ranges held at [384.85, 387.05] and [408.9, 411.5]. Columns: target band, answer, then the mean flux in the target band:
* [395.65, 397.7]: 0.70 nm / 12.1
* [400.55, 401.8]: -0.25 nm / 24.4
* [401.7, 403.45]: -0.26 nm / 24.1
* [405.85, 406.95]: 0.02 nm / 22.3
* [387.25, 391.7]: -0.35 nm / 16.5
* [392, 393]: 0.18 nm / 13.6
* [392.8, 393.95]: 0.69 nm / 6.72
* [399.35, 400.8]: -0.24 nm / 23.2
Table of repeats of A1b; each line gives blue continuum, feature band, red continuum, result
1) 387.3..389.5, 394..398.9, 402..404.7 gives 0.892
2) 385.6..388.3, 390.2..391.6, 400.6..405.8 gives -0.168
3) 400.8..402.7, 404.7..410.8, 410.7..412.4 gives 0.503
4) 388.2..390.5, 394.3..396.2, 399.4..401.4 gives 0.243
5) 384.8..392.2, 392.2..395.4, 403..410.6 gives 0.951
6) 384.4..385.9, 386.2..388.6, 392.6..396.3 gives -0.090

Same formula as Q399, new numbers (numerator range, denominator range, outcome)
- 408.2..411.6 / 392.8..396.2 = 1.97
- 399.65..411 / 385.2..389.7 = 1.82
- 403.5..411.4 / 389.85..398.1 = 1.74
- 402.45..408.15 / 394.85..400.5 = 1.30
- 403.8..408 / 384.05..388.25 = 1.83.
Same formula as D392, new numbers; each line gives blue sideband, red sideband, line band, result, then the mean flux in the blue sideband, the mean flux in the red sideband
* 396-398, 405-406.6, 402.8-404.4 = -0.35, 12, 22.7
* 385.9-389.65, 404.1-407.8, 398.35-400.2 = -0.36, 14.5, 22.6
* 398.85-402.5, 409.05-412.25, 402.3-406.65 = 0.19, 24.2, 24.8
